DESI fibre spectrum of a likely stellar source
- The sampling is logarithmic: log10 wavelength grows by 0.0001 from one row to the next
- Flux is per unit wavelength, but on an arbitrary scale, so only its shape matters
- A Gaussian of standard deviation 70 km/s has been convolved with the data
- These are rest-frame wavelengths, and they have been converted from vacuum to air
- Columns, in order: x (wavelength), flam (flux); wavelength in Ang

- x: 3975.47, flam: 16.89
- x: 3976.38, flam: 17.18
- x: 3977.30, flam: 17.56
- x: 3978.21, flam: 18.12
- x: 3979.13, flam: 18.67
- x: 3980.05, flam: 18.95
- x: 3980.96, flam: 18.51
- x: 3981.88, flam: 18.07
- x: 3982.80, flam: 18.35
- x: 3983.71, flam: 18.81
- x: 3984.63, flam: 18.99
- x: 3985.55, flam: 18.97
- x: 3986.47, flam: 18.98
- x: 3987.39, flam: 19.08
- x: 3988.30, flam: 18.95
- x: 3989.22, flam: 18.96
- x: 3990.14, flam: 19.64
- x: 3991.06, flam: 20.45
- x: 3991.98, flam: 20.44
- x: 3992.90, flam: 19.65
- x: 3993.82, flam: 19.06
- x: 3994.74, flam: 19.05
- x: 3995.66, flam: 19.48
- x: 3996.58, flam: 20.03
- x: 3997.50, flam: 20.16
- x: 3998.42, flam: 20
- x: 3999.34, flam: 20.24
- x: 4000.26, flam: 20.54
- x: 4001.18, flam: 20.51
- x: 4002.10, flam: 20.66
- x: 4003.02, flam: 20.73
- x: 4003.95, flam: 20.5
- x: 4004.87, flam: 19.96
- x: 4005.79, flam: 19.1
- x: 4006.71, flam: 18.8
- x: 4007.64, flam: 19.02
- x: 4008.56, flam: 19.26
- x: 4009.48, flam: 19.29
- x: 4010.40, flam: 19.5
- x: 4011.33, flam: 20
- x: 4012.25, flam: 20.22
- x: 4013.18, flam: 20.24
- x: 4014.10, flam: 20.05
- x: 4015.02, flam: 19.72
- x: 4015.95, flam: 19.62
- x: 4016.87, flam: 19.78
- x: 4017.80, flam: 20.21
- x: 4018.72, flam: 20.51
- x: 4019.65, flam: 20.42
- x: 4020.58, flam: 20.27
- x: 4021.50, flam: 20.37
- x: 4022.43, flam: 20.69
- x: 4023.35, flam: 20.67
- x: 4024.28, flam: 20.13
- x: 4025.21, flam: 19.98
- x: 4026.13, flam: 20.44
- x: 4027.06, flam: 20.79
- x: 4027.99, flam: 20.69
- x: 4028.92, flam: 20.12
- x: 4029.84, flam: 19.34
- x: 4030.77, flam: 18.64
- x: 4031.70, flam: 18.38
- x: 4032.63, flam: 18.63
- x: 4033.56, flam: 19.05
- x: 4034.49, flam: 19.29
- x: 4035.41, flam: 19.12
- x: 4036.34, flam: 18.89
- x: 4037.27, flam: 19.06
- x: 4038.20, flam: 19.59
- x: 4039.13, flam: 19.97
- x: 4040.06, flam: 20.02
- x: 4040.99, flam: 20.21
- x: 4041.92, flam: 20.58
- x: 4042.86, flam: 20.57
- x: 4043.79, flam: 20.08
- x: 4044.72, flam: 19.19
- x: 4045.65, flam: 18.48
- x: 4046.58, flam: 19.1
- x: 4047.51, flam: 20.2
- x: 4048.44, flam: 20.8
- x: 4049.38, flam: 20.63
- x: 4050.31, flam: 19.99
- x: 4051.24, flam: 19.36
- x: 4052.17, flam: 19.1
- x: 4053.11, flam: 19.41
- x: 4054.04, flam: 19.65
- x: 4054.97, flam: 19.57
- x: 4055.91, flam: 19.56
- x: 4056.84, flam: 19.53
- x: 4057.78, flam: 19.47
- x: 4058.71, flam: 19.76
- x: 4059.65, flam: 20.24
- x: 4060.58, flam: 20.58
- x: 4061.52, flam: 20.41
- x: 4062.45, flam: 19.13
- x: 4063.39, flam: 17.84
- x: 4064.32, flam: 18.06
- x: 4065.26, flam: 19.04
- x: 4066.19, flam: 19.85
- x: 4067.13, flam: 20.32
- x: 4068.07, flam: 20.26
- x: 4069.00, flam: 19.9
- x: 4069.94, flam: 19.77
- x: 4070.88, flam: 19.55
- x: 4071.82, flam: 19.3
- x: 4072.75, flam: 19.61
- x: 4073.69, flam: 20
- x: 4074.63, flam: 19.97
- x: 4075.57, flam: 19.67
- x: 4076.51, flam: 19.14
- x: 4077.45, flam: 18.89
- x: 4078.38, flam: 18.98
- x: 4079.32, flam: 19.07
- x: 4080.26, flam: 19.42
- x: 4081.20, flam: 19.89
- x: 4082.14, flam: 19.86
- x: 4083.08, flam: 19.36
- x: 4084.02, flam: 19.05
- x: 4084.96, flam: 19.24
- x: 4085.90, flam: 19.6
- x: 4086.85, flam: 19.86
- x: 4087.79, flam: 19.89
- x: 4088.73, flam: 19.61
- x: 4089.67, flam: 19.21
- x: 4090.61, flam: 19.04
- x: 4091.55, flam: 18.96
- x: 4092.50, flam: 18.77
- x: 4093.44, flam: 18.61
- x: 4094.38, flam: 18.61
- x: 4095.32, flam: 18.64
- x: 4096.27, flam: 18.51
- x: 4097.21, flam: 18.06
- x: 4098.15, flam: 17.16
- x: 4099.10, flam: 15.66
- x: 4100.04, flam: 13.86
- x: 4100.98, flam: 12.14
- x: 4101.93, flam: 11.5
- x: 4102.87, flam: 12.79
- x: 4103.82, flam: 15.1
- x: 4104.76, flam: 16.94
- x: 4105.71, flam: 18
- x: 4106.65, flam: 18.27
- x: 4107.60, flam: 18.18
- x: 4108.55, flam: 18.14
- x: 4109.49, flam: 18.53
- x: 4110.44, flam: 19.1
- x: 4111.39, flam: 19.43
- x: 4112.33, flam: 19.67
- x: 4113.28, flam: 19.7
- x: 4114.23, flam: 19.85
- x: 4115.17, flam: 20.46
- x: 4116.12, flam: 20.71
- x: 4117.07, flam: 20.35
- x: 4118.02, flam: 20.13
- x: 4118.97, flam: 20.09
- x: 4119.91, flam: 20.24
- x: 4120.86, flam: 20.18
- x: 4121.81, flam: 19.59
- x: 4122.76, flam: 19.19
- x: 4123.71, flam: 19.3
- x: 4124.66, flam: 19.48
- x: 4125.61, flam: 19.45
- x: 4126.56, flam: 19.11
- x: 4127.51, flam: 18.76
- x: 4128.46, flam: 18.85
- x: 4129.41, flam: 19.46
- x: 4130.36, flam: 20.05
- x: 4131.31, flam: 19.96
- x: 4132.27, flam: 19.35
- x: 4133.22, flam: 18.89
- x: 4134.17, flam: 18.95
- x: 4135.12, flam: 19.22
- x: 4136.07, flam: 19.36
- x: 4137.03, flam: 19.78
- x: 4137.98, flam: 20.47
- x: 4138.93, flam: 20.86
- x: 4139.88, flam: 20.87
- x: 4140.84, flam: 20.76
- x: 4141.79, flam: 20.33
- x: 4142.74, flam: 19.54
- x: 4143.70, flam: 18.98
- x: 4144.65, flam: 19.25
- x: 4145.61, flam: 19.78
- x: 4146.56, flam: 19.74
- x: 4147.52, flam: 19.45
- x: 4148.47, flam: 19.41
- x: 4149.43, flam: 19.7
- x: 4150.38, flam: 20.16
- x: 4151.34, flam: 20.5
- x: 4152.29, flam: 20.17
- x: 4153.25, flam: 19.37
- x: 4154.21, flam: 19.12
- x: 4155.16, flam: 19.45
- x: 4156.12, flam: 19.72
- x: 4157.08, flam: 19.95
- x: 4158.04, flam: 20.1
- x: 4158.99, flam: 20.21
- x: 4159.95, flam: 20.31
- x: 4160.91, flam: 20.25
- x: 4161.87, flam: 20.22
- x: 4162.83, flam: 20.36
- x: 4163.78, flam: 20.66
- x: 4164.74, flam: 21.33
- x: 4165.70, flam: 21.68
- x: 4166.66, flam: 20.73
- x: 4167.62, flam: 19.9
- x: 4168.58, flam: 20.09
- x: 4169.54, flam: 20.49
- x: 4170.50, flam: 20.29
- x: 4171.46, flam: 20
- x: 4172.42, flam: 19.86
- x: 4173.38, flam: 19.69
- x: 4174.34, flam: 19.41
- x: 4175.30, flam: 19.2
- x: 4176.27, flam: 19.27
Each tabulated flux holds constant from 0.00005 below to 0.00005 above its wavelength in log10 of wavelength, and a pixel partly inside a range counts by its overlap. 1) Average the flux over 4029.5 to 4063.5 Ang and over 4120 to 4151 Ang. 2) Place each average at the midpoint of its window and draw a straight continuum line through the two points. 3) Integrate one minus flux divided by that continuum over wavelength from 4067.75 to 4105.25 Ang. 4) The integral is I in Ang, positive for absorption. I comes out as 2.4 Ang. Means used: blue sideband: 19.6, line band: 18.3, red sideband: 19.6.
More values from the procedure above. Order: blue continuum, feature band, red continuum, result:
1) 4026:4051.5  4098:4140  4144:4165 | 2.7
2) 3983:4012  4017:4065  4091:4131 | -1.5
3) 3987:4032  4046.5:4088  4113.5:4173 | 0.6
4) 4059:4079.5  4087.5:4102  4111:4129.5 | 1.6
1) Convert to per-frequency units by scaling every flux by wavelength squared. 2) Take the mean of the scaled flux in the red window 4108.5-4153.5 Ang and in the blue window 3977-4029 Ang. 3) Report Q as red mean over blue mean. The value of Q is 1.07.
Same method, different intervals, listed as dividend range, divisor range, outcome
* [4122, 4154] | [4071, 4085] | 1.04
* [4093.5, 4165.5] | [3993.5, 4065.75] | 1.01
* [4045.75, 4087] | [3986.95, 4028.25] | 1.01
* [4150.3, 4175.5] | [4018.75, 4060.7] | 1.08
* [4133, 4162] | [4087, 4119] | 1.12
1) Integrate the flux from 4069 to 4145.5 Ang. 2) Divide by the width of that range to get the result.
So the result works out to 18.9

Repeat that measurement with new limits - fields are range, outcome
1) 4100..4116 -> 17.3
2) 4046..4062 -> 19.8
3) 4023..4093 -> 19.6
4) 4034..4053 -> 19.7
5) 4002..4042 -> 19.8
